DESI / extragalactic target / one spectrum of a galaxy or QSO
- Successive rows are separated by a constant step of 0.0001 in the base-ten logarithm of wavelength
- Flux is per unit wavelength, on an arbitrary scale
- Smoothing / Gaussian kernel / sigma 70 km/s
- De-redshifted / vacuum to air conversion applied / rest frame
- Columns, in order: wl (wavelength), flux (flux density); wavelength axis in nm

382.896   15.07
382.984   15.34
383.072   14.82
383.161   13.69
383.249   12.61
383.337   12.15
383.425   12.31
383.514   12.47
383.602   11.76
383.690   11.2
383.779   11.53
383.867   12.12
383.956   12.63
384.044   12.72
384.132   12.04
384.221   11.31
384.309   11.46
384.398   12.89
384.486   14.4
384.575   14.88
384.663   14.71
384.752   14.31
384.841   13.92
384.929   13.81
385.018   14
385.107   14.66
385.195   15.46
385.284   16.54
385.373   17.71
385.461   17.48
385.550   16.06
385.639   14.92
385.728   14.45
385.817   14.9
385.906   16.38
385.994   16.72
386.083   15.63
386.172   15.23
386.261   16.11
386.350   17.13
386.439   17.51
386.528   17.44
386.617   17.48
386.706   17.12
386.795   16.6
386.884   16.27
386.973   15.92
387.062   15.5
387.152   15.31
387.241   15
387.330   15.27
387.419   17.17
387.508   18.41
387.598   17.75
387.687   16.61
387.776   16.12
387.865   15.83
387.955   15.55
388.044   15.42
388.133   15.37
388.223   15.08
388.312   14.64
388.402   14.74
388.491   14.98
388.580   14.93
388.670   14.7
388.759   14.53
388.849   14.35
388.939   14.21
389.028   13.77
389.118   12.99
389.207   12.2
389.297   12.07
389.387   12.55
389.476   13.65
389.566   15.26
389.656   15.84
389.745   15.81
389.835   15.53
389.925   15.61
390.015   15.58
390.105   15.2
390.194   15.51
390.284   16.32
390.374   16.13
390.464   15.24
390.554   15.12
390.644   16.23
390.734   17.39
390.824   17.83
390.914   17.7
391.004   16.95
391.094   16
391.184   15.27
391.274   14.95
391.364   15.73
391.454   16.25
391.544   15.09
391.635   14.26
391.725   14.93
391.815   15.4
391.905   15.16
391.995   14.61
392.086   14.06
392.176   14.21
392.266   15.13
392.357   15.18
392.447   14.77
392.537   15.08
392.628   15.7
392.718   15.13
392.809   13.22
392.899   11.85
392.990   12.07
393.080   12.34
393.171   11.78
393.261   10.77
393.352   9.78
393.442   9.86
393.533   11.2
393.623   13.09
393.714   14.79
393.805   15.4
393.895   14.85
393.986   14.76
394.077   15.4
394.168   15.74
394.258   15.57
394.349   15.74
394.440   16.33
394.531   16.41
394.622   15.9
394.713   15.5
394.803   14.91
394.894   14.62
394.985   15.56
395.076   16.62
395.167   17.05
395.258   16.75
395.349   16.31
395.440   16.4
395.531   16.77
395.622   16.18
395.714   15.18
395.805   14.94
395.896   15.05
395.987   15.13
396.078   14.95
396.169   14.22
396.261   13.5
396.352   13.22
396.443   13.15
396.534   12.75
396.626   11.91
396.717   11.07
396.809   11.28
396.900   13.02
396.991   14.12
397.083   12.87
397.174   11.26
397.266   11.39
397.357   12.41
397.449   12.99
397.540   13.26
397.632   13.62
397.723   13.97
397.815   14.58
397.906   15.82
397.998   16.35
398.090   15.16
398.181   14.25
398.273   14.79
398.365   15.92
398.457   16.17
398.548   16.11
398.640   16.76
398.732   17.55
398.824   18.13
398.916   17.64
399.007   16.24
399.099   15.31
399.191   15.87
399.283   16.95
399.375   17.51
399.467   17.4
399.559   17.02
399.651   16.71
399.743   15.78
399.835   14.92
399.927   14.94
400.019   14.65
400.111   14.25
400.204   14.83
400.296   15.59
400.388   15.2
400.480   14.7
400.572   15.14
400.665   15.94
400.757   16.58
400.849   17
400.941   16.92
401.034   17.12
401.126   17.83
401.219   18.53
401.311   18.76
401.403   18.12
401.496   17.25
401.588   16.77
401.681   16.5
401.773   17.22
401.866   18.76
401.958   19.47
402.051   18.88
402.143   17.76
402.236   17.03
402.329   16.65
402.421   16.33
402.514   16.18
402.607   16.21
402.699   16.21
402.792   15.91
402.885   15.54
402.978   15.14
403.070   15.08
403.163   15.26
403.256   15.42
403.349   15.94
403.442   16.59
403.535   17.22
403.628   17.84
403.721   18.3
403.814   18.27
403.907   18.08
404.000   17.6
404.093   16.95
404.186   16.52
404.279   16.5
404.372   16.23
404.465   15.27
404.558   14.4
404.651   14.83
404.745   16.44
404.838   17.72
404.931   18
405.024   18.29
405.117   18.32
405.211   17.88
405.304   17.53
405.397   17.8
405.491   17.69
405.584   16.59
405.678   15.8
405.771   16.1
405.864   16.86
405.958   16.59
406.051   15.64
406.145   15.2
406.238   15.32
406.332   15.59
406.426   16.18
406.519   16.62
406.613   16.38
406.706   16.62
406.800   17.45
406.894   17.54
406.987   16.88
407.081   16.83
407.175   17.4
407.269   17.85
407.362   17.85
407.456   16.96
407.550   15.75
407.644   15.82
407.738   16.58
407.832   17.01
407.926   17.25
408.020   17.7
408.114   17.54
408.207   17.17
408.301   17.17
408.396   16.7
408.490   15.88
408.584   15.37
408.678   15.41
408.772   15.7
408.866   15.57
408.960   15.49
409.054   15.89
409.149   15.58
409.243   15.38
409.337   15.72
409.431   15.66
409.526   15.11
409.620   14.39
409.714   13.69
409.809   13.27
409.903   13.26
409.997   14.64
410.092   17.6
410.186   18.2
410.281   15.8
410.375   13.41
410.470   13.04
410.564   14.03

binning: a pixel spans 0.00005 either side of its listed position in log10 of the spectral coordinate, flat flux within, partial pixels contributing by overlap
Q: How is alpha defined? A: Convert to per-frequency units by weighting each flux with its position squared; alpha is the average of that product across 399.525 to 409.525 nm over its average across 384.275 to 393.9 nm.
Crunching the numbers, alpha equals 1.19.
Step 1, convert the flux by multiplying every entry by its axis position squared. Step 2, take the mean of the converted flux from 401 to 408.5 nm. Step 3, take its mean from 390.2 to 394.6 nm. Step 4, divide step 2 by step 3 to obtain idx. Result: 1.2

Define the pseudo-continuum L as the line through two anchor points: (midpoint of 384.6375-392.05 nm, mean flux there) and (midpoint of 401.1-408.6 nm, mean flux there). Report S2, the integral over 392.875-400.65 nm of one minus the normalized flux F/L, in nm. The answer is 0.72 nm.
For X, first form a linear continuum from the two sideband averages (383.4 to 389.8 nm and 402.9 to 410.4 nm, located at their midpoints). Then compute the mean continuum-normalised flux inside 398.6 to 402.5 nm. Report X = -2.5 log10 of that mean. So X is -0.054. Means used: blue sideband 14.8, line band 16.7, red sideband 16.4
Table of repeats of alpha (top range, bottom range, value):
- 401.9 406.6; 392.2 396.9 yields 1.22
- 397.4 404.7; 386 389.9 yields 1.13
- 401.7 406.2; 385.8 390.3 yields 1.18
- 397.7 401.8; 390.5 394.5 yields 1.15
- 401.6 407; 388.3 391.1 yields 1.19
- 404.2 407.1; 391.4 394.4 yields 1.26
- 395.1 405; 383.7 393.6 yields 1.13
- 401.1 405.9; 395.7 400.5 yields 1.18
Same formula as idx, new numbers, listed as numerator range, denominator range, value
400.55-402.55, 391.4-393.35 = 1.29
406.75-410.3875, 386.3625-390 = 1.16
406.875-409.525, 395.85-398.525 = 1.26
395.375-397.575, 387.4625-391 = 0.92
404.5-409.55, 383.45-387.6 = 1.23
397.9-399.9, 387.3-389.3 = 1.14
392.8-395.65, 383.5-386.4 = 1.06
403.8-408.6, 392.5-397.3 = 1.26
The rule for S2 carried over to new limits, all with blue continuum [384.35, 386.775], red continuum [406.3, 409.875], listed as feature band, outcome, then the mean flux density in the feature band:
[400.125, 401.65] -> -0.05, 16.6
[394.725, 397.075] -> 0.20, 14.6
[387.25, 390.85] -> 0.10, 15.3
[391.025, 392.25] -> 0.05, 15.1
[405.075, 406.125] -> -0.05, 16.9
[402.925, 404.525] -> -0.05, 16.6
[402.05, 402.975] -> -0.02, 16.5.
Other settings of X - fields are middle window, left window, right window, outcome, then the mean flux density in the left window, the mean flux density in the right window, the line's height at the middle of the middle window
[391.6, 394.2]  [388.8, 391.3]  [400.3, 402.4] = 0.14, 15.2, 17.2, 15.7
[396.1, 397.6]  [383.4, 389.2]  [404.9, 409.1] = 0.24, 14.9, 16.7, 15.8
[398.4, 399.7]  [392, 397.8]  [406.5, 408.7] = -0.12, 14.1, 16.8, 15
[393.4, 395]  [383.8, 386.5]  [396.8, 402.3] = 0.05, 14.7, 15.9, 15.4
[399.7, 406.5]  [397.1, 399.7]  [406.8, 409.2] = -0.04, 15.4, 16.6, 16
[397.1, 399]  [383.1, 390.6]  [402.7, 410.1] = 0.06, 14.8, 16.4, 15.7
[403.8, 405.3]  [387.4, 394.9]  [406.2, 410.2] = -0.07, 14.9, 16.2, 15.9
